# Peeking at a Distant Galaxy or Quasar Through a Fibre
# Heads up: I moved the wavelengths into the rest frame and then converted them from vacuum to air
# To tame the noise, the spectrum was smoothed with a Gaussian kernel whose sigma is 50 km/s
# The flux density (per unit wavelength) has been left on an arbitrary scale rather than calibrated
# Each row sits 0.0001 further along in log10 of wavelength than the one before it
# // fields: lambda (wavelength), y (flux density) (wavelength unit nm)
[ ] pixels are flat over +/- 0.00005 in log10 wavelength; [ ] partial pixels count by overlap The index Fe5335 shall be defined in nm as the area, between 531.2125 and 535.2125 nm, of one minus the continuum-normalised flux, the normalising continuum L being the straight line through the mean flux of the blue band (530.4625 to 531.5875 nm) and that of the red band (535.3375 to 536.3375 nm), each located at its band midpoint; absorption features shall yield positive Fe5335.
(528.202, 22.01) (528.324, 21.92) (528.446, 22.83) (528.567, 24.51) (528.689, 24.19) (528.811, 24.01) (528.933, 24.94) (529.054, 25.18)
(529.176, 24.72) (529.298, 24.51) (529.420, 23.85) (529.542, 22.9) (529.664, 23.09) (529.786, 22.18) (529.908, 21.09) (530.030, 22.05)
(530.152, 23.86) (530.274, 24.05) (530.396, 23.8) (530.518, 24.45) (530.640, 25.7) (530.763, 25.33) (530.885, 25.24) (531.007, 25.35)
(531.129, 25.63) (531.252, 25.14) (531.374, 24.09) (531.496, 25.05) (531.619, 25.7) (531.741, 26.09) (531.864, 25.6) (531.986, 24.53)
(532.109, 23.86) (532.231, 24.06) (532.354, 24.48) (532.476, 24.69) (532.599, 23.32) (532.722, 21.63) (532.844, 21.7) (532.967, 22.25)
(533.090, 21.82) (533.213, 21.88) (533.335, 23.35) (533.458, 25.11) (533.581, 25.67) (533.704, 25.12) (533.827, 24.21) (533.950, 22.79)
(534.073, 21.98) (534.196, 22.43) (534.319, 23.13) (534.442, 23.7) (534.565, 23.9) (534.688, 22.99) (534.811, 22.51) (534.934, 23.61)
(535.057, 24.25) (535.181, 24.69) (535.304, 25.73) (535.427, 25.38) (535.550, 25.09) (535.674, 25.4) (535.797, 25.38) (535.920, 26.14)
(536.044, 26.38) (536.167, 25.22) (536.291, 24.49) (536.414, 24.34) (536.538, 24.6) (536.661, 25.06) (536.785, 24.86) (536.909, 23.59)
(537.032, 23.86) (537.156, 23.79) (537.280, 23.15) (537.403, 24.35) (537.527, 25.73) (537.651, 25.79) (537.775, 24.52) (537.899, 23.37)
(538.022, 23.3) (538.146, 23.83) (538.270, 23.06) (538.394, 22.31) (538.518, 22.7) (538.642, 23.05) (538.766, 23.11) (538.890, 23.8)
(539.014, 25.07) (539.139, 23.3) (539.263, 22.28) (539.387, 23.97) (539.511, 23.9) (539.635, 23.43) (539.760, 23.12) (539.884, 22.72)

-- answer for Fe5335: 0.24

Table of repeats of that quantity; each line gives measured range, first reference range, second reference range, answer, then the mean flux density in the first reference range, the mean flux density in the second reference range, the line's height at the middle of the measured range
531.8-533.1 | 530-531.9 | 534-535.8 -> 0.05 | 24.9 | 24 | 24.5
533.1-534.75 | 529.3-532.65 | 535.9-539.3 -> 0.05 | 24.3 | 24.1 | 24.2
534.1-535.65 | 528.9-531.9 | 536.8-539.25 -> 0.00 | 24.4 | 23.8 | 24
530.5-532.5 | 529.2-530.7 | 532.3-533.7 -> -0.14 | 23.5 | 23.3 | 23.4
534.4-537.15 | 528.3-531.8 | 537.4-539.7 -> -0.08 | 24.2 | 23.7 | 23.9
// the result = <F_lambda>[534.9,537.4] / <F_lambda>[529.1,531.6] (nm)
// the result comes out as 1.03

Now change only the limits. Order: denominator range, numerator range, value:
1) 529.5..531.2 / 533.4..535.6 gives 1.00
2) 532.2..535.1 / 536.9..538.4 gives 1.03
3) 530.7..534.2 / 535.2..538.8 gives 1.01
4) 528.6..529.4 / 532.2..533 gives 0.94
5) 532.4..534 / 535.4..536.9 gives 1.08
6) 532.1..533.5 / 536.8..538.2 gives 1.04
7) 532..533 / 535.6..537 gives 1.07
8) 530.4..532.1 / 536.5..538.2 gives 0.97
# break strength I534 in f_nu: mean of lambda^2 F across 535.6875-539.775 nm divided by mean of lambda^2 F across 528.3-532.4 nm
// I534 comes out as 1.02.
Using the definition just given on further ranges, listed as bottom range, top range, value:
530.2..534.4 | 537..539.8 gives 1.01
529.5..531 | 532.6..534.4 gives 0.99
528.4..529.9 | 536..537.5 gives 1.06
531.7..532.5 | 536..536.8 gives 1.03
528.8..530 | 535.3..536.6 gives 1.10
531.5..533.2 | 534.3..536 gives 1.04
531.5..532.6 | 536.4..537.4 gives 0.99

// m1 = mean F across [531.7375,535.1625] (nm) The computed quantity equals 23.6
